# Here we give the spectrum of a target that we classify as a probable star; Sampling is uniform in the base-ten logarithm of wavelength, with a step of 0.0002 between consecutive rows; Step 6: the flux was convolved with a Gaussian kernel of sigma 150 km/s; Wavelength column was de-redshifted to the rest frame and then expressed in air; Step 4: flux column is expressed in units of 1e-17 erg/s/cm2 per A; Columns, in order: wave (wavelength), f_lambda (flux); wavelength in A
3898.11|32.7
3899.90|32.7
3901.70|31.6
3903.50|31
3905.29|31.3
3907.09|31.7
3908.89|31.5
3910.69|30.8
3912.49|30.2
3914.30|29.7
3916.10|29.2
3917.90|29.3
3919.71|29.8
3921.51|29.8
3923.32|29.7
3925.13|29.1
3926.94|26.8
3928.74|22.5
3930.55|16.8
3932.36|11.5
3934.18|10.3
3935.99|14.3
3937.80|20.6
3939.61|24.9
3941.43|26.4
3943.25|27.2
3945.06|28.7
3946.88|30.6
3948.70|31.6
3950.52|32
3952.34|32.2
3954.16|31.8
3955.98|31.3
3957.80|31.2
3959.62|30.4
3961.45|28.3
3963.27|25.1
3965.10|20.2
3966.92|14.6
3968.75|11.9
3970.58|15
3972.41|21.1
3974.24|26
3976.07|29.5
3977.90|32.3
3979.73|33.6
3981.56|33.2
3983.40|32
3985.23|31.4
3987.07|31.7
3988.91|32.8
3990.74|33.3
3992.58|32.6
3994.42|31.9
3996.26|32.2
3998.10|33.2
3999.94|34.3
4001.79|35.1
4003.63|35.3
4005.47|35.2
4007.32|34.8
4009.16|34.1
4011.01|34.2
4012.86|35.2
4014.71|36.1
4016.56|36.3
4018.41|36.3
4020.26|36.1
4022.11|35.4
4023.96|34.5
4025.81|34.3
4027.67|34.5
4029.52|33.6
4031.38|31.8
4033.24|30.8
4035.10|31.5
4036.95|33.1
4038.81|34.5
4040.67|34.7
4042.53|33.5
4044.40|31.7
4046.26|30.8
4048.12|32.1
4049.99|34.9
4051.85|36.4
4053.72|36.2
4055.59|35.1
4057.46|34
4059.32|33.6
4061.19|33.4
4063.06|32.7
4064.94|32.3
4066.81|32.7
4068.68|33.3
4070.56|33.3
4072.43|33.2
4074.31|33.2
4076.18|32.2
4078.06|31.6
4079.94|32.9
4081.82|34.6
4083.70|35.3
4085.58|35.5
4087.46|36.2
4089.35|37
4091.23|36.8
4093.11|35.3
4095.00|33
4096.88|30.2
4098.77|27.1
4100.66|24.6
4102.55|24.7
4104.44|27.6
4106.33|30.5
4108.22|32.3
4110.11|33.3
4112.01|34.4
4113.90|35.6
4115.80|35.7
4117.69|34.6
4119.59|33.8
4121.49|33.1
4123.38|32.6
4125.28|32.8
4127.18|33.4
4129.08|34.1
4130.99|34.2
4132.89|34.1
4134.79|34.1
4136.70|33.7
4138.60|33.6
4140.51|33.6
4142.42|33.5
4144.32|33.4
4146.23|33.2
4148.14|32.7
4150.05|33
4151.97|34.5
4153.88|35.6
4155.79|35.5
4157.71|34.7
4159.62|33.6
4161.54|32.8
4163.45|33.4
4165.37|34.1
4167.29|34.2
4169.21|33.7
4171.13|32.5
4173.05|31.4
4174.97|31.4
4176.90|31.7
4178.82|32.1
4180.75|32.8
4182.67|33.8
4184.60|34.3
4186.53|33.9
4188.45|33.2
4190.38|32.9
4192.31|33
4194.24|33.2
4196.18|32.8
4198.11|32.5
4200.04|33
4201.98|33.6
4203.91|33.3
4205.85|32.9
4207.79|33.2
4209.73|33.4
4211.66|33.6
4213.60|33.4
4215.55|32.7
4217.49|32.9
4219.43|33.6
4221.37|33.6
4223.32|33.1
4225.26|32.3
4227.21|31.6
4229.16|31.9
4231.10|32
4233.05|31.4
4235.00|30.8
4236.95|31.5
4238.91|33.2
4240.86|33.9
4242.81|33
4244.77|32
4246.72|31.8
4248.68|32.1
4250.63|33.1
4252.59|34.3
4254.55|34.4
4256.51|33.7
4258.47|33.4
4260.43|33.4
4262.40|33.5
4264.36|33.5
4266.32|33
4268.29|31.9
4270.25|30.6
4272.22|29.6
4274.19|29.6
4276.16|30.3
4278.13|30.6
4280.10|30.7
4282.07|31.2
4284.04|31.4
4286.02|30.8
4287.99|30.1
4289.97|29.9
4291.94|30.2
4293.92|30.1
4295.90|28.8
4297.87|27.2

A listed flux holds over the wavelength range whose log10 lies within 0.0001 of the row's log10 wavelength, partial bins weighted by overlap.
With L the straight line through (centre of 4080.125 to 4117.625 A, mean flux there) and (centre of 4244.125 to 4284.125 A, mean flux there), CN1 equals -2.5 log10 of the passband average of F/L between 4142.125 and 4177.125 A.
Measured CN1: -0.03 mag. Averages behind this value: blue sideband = 32.7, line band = 33.4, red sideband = 32.1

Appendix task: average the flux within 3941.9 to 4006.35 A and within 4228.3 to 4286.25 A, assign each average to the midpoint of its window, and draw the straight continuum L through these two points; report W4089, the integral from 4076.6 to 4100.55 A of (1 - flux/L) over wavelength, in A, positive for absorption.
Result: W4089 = -2.3 A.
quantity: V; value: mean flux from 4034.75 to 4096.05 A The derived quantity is 33.9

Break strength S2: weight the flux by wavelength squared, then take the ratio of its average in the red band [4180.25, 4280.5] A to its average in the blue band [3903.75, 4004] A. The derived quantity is 1.34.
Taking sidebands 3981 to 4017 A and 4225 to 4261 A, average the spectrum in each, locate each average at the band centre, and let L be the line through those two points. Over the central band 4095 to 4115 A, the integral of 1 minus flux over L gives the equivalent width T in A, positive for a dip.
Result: 1.82 A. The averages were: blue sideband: 33.7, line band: 30.2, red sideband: 32.6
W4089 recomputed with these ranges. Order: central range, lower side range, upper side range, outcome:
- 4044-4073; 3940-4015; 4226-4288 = -2.8 A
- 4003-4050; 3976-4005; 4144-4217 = -1.5 A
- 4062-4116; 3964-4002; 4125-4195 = -2.1 A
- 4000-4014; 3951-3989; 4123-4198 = -3.1 A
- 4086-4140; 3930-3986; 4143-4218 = -3.4 A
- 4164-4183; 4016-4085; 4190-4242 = 0.2 A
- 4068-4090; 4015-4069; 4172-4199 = -0.3 A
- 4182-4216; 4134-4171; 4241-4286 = -0.2 A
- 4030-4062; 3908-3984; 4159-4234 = -5.0 A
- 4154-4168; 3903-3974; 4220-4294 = -1.9 A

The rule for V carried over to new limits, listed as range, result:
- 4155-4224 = 33.2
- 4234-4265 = 33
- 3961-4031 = 31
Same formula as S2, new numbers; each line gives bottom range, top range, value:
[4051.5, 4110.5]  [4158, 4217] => 1.06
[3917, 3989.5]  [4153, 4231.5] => 1.42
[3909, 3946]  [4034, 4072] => 1.43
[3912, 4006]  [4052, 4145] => 1.28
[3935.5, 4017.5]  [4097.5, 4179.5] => 1.20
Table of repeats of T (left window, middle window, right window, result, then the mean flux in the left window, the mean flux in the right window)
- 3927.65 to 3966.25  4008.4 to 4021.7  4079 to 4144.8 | -3.3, 25.1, 33.1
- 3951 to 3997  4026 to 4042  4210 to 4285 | -2.2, 28.3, 32.3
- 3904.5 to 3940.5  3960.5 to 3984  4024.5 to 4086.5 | 3.1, 25.5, 33.4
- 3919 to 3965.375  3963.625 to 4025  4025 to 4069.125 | -2.3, 26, 33.4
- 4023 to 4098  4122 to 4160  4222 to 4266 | -0.6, 33.6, 32.7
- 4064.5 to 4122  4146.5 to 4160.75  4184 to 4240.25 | -0.6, 32.8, 32.9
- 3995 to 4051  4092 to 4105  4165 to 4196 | 1.7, 34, 33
